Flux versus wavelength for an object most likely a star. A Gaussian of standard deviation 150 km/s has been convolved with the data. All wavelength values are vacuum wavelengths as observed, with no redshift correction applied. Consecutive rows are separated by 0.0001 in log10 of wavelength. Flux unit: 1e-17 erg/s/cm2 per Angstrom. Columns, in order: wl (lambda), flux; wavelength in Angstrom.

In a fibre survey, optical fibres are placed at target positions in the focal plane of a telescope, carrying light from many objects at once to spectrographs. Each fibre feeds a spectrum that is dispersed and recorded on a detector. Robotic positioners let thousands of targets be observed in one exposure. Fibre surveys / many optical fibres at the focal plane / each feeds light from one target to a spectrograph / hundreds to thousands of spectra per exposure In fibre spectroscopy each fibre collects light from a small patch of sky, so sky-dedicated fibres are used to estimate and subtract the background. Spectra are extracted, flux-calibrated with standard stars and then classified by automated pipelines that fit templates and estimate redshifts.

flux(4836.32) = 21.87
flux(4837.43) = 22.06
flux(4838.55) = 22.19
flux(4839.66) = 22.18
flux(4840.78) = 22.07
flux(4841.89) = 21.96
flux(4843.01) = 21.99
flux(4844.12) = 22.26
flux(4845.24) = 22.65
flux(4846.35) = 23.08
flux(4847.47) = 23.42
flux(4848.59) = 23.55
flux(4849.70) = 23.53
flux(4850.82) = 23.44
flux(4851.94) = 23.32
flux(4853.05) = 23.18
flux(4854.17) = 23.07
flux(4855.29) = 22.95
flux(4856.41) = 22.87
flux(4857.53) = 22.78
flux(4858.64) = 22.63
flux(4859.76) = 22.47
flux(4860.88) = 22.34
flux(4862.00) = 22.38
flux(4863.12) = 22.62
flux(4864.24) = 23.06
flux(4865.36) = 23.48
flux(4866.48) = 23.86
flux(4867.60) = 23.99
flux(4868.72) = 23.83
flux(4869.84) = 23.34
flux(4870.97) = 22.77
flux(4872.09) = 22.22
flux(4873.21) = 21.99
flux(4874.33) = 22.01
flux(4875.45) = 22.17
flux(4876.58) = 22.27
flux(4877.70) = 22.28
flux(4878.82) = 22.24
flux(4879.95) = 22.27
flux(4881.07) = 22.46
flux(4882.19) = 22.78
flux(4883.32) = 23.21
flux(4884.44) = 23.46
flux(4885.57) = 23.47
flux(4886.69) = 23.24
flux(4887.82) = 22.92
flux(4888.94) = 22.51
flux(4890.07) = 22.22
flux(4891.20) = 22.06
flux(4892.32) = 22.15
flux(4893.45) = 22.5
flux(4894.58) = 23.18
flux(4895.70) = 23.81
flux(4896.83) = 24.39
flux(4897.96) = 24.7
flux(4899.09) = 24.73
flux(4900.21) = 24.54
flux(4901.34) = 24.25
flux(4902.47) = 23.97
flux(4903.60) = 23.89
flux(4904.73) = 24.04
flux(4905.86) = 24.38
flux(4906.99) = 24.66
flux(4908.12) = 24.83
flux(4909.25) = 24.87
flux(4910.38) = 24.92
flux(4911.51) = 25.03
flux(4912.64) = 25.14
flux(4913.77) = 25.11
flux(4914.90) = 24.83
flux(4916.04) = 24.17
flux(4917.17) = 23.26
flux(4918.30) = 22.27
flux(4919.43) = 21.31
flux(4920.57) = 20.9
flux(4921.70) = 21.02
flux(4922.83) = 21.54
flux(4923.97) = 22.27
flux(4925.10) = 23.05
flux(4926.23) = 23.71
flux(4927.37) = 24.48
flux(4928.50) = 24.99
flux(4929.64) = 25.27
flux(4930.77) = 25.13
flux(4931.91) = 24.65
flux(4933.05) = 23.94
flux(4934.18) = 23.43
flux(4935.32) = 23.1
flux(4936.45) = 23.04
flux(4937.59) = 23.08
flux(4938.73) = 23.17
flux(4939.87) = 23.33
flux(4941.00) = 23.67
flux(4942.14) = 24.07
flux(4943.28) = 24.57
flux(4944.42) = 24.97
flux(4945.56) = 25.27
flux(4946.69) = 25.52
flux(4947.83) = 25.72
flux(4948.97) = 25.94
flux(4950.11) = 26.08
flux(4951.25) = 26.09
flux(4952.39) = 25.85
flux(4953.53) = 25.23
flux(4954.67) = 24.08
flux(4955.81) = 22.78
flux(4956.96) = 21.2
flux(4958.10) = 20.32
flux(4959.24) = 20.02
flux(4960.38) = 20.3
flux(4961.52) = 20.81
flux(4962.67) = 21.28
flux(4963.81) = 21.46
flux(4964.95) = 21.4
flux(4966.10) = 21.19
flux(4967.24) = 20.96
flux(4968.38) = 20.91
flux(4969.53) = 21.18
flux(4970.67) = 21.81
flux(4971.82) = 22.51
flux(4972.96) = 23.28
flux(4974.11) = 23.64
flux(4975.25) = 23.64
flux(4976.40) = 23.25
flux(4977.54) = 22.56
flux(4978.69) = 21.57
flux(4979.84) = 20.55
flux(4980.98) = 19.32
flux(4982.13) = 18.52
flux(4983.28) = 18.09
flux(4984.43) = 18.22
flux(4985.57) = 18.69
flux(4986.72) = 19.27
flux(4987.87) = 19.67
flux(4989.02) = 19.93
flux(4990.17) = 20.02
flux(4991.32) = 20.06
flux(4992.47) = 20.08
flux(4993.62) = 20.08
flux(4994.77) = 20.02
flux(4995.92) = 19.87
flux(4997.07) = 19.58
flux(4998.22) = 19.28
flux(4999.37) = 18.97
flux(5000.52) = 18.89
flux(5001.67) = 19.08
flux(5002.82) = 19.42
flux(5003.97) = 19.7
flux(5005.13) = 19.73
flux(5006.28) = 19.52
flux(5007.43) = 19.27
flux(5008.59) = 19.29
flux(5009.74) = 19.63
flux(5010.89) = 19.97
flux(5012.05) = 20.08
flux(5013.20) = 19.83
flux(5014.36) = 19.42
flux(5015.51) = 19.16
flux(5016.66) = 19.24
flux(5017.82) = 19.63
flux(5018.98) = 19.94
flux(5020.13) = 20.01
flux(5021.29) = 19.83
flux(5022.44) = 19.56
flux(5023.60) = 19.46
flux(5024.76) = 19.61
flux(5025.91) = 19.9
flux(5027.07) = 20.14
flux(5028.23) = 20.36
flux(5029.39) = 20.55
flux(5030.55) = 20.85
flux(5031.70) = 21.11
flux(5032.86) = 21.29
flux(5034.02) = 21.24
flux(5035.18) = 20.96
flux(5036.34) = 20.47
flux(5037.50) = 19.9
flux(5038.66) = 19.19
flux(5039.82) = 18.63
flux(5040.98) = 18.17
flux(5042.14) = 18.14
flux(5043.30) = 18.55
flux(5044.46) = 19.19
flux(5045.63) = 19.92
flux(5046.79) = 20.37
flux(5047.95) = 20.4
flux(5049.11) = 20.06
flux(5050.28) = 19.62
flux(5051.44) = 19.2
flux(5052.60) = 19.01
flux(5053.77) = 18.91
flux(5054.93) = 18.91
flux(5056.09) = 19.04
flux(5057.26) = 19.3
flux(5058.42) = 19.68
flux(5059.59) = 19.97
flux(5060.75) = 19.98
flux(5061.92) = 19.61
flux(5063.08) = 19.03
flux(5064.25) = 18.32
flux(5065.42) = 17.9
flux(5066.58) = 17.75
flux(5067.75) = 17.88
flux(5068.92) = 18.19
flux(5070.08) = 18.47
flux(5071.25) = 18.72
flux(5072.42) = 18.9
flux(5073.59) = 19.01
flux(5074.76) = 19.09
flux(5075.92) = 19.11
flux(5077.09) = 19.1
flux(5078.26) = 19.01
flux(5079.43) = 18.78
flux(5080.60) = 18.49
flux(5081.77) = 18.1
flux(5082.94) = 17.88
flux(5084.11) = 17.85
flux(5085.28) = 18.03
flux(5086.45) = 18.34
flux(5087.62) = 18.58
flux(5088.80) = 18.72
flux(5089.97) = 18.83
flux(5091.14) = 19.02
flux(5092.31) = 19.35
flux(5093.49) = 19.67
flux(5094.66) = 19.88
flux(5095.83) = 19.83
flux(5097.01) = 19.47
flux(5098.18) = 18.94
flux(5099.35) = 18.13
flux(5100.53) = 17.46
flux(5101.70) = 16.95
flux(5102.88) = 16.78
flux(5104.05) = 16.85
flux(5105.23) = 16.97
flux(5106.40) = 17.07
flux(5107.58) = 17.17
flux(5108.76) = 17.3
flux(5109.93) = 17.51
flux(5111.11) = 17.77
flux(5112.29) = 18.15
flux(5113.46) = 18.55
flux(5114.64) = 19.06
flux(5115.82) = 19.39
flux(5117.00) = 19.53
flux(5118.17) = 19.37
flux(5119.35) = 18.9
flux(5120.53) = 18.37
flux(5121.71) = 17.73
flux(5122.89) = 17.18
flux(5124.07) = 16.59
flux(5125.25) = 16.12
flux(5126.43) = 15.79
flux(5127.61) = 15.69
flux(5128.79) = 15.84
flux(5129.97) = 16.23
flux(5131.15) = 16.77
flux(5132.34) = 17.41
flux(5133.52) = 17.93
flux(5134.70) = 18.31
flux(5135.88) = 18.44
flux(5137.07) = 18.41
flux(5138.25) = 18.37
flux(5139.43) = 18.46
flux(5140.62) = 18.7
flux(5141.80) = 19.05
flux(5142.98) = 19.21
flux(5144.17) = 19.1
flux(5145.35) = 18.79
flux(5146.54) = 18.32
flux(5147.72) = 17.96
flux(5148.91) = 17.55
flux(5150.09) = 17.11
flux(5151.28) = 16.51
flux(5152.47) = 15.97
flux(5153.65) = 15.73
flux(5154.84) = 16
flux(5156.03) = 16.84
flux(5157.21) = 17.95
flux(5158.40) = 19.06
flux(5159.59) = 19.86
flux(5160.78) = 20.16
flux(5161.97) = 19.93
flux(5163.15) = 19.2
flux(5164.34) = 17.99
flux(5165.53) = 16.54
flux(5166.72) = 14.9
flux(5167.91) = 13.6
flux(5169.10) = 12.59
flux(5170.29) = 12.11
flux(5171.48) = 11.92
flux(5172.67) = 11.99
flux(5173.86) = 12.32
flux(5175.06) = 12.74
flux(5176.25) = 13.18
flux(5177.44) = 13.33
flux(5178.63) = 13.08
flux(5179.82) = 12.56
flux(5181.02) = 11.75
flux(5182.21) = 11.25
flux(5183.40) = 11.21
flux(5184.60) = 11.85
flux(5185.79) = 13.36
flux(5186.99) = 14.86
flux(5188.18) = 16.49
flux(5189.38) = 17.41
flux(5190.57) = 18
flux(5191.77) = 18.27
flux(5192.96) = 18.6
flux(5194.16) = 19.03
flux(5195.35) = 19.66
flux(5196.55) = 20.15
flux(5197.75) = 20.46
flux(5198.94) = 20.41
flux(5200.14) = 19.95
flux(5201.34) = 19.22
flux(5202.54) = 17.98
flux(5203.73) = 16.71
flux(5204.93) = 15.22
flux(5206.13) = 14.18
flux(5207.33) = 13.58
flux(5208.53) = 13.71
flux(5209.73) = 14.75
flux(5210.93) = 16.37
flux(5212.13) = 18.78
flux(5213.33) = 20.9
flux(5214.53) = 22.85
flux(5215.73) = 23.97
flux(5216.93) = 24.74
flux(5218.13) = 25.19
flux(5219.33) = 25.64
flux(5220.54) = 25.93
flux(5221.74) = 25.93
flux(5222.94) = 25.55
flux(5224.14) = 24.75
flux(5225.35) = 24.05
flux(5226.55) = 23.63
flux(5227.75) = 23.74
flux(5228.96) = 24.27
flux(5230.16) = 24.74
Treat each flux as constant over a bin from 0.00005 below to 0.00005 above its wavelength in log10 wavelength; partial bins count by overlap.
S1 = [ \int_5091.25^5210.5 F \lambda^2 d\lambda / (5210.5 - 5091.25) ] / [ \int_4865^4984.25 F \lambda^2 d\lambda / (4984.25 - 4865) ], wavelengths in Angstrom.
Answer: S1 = 0.80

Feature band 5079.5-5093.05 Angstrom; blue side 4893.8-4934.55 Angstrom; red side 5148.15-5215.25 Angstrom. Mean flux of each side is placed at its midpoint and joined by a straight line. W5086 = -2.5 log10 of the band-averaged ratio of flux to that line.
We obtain 0.03 mag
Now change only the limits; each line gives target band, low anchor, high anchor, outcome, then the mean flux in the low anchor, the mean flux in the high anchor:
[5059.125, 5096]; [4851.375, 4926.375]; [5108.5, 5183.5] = -0.02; 23.2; 16.7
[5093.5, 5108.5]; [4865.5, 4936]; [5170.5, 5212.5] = 0.00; 23.4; 15.5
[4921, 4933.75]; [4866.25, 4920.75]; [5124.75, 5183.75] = -0.06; 23.4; 16.2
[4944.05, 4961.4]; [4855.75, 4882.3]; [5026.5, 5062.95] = -0.12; 22.7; 19.8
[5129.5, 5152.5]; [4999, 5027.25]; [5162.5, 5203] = -0.09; 19.6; 15.5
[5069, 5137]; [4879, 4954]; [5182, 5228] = 0.15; 23.9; 19.2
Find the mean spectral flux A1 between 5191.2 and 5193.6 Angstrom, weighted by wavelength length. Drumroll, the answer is 18.5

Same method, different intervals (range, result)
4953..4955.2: 24.7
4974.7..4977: 23.4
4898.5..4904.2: 24.3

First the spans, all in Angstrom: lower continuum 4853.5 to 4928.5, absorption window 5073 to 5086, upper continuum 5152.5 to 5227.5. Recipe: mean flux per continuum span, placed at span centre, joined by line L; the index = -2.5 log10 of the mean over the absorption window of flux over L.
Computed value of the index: 0.062 mag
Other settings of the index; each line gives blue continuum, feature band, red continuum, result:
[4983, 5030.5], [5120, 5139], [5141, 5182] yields -0.03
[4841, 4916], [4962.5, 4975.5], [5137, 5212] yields -0.04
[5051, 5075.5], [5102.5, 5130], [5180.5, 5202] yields 0.03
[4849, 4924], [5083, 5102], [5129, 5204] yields -0.02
